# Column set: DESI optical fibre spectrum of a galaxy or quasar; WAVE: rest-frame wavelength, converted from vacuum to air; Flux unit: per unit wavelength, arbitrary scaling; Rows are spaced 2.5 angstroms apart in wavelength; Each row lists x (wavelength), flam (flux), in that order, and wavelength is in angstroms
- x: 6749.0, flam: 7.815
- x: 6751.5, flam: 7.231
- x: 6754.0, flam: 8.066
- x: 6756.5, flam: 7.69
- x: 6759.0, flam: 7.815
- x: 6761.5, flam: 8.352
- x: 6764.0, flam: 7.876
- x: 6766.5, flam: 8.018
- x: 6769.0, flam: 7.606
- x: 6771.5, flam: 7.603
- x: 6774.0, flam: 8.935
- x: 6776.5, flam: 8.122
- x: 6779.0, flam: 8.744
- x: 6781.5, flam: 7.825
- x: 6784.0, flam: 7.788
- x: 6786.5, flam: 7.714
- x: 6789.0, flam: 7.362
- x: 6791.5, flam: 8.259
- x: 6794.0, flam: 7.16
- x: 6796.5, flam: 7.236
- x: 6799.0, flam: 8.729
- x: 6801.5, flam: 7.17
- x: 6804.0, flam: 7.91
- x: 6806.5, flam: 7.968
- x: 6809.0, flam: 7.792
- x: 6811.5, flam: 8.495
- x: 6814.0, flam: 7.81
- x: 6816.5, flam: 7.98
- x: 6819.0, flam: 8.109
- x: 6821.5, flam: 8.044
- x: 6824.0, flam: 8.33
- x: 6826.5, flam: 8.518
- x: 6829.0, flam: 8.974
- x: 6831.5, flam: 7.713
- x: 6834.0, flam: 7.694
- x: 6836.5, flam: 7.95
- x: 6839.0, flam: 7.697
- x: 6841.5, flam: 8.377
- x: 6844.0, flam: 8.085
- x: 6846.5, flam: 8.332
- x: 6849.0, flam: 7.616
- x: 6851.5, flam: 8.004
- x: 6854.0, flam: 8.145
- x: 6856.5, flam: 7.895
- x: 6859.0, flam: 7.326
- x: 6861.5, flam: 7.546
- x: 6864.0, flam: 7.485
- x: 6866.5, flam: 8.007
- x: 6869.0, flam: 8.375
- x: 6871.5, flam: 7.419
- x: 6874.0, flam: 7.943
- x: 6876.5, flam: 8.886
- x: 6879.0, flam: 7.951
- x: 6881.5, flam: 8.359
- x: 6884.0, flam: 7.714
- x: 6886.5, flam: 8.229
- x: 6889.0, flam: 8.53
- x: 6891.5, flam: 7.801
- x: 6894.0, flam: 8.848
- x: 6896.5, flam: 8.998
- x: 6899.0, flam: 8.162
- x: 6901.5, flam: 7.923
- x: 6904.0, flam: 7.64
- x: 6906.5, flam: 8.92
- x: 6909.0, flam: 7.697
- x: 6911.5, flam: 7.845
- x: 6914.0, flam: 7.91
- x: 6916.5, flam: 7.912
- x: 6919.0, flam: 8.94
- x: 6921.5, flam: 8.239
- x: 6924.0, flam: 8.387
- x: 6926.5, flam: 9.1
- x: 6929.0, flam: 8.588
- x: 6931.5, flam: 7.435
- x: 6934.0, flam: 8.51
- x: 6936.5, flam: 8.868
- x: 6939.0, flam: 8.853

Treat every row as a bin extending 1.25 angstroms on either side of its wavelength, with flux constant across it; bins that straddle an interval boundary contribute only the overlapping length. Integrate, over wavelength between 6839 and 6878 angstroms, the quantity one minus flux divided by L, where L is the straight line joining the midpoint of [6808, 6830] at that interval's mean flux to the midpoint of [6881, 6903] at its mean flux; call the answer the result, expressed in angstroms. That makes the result 1.41 angstroms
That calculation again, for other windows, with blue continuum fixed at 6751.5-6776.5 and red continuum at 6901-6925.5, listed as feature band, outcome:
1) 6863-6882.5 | 0.1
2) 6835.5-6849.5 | 0.1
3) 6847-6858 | 0.2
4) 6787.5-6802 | 0.6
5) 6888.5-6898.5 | -0.5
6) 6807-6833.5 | -0.4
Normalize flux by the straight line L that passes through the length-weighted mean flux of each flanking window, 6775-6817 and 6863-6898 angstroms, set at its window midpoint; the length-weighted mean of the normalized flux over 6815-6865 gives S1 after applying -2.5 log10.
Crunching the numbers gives 0.01 mag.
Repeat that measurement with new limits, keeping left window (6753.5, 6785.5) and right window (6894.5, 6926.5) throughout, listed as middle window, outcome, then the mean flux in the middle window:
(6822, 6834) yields -0.02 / 8.29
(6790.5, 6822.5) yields 0.03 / 7.89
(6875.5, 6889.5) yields 0.00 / 8.25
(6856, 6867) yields 0.08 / 7.61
